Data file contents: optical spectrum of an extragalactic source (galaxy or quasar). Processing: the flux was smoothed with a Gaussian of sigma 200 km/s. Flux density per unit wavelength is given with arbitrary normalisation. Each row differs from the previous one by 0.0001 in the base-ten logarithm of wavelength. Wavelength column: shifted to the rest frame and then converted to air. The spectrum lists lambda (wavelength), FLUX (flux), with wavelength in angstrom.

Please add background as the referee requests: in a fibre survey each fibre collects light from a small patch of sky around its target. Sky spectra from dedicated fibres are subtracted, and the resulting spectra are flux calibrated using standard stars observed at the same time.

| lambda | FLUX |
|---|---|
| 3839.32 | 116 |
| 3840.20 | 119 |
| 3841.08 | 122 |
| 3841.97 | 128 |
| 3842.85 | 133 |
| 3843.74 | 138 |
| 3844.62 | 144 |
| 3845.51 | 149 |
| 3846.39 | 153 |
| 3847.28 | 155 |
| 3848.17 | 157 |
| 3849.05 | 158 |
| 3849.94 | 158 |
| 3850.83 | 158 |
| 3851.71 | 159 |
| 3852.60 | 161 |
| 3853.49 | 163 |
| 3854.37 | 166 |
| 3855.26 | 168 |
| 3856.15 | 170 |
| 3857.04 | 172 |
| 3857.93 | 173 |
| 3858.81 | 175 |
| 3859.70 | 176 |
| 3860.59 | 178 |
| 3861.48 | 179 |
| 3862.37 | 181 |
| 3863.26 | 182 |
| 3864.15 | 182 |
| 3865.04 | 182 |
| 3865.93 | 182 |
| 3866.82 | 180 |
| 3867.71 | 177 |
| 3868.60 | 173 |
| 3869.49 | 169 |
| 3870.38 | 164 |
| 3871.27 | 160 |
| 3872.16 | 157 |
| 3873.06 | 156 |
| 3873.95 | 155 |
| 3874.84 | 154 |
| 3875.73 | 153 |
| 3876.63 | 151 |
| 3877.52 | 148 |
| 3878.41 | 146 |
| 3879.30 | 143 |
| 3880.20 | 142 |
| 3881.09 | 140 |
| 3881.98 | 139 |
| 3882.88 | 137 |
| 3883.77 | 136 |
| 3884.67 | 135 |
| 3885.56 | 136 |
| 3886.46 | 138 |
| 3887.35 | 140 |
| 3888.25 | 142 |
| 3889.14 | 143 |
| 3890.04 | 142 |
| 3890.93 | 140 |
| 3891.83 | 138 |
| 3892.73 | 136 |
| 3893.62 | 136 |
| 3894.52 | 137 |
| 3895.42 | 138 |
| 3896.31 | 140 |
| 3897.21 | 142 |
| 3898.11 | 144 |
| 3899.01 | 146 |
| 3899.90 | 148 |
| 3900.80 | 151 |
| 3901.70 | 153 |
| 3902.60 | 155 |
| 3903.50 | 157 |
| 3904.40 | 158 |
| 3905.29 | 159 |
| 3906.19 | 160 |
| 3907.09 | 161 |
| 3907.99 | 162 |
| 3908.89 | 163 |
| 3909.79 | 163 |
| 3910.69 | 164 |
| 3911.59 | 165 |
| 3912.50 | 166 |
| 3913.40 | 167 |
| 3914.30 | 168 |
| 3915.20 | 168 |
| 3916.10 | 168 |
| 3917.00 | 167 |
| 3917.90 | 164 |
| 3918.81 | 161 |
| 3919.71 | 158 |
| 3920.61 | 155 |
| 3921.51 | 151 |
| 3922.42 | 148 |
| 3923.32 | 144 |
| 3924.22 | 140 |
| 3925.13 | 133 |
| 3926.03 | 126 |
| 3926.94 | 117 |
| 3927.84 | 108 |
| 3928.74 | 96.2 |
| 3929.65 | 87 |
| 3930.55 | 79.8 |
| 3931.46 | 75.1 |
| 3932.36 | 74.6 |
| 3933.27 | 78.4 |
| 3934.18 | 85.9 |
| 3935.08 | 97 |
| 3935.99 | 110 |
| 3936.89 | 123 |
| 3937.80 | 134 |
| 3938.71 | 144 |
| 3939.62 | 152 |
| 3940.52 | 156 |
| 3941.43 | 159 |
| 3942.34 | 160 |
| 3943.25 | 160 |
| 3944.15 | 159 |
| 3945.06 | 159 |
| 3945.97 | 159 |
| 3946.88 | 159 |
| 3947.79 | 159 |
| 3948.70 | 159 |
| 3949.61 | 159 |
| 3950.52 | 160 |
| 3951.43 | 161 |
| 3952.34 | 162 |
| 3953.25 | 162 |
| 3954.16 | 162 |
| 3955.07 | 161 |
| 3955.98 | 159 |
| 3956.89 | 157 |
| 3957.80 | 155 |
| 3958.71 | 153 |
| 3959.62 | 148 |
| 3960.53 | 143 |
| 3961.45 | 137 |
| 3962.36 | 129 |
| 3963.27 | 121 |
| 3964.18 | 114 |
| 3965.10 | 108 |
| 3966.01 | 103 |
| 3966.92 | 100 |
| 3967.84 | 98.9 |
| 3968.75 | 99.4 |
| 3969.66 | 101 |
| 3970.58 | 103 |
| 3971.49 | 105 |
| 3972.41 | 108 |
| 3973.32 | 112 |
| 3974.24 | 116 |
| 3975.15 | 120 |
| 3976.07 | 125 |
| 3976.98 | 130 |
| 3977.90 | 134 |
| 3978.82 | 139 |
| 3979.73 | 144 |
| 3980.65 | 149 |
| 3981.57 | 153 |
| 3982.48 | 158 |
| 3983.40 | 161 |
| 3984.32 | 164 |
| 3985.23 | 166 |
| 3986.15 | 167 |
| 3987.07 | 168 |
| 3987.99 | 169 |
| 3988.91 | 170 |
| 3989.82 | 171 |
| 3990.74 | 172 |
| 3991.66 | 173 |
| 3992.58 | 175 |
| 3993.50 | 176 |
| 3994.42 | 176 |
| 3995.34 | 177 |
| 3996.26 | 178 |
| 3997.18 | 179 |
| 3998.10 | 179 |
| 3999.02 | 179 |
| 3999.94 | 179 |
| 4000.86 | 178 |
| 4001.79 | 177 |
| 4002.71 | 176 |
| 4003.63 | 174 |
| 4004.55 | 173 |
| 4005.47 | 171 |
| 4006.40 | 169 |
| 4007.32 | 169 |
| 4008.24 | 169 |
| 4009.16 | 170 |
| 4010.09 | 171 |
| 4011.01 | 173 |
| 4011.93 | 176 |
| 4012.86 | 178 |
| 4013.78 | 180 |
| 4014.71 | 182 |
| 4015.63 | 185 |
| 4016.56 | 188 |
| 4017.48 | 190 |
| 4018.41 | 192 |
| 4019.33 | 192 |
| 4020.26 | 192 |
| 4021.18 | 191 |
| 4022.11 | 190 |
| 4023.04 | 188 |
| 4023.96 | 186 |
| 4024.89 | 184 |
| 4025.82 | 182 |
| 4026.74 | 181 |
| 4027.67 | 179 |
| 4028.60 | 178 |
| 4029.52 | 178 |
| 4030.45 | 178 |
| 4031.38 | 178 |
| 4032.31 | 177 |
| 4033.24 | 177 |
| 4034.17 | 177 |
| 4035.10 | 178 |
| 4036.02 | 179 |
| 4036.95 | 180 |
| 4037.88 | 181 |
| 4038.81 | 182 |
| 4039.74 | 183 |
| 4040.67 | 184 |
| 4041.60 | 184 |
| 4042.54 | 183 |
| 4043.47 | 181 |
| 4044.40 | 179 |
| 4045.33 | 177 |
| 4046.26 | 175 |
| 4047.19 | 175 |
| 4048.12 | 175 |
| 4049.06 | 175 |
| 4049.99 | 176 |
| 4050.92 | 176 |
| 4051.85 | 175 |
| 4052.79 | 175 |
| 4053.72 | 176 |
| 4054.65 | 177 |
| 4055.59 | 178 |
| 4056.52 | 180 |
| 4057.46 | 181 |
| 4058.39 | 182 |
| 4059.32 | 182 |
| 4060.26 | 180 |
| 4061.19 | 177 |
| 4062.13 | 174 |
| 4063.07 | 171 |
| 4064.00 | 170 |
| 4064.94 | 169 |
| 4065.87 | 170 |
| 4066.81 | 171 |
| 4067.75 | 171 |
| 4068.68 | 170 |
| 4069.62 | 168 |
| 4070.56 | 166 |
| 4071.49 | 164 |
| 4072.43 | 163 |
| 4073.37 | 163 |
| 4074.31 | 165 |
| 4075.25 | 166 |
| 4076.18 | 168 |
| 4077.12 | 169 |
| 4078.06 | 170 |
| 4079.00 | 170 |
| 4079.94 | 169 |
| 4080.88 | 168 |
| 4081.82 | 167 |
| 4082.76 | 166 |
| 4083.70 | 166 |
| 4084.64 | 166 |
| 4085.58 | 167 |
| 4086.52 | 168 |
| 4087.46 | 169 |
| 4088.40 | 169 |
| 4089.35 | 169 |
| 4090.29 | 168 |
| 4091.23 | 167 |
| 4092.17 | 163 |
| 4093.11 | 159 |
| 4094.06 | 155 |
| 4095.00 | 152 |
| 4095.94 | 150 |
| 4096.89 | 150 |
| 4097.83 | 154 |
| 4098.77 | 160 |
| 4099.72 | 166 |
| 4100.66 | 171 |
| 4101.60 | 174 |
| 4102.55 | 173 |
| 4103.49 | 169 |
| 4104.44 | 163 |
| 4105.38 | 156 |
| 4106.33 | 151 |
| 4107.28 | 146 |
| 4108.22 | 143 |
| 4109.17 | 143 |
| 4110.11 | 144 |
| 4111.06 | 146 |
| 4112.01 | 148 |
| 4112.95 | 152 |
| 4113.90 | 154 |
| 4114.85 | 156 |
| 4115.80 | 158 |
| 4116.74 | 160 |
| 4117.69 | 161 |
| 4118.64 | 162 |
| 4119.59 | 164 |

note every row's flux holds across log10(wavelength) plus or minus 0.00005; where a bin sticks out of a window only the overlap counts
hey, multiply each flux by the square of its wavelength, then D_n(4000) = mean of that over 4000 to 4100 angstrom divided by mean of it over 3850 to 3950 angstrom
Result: 1.26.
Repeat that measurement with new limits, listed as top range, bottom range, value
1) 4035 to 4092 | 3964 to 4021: 1.14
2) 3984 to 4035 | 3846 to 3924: 1.21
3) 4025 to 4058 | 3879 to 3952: 1.34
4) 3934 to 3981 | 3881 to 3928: 0.94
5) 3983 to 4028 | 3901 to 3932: 1.27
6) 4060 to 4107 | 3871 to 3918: 1.21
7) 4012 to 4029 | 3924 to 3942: 1.70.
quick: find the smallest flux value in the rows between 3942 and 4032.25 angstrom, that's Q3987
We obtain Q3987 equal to 98.9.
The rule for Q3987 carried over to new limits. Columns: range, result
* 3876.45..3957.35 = 74.6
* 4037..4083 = 163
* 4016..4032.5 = 177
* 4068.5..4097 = 150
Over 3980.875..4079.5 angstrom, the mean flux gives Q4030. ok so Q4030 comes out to 176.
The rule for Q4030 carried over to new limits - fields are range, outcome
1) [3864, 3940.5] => 144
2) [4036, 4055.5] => 178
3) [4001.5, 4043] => 180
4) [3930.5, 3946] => 126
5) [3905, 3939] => 136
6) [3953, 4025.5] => 158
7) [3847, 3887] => 160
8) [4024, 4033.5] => 179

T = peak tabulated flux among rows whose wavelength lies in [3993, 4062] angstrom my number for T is 192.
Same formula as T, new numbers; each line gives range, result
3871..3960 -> 168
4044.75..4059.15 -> 182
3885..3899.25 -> 146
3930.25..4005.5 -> 179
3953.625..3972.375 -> 162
